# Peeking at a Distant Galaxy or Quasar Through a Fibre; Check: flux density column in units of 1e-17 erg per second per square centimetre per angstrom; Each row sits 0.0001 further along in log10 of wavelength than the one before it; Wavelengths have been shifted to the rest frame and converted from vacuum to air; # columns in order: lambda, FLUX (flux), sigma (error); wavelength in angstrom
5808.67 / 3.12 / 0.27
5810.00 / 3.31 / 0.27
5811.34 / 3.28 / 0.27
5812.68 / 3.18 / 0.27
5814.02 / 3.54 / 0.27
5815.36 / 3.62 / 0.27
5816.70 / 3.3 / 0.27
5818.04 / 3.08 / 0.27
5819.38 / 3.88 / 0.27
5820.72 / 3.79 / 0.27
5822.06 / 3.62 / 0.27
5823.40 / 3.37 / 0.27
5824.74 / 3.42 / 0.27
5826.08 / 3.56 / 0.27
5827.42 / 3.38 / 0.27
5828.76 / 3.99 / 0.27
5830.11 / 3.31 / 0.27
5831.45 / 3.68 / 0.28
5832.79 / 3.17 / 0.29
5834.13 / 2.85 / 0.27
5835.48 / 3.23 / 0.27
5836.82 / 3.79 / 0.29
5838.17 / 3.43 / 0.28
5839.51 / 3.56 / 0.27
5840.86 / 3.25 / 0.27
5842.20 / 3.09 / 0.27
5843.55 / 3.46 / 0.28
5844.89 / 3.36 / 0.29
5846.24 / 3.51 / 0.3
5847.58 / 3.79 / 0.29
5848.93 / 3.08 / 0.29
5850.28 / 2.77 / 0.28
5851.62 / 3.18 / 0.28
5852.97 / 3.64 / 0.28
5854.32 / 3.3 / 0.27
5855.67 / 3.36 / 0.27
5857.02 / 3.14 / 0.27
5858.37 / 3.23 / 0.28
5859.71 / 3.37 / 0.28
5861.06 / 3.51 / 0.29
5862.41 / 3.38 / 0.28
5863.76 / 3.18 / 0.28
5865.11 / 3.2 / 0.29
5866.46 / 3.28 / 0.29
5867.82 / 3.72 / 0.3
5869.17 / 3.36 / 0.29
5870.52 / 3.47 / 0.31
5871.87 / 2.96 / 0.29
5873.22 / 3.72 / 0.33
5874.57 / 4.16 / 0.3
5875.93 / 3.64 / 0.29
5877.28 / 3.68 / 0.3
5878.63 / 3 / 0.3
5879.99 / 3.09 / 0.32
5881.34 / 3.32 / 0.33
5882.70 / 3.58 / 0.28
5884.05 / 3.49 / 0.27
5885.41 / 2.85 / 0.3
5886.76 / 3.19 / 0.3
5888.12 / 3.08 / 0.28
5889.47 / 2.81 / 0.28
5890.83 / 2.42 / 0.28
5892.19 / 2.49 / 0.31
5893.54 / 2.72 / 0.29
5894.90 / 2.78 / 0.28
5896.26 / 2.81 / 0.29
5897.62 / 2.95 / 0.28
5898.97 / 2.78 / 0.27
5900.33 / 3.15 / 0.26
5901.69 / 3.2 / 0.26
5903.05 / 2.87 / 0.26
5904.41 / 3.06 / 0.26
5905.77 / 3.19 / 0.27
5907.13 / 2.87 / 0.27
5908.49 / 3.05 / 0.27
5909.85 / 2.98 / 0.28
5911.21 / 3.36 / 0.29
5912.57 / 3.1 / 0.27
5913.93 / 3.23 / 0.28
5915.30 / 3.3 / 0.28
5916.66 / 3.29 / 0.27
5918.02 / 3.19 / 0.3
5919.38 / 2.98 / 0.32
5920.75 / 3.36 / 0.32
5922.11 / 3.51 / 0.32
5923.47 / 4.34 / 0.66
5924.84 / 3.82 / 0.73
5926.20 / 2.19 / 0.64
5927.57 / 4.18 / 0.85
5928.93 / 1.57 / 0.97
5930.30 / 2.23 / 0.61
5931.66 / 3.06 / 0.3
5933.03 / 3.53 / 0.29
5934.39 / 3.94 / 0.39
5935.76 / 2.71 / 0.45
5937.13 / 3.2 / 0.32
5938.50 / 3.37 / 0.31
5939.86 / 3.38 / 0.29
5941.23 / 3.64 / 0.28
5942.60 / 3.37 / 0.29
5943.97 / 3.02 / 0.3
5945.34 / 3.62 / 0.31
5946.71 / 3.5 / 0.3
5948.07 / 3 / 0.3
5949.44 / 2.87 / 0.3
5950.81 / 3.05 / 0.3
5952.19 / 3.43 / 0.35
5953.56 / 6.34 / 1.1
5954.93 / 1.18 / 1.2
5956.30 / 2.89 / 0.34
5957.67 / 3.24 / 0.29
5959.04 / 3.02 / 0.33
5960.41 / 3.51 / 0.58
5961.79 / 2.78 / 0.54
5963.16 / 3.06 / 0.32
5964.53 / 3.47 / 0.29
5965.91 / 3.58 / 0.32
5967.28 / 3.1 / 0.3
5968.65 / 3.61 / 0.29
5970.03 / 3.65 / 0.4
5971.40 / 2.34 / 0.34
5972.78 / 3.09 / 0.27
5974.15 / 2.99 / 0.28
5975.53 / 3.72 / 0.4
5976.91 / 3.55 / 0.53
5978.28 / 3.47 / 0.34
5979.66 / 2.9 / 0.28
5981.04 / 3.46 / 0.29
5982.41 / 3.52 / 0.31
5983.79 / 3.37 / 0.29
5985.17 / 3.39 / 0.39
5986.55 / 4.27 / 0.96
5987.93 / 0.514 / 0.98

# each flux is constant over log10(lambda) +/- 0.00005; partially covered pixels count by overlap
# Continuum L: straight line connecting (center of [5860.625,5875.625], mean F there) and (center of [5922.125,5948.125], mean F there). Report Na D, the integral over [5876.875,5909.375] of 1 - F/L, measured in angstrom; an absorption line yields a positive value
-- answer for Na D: 3.5 angstrom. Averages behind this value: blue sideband 3.45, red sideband 3.26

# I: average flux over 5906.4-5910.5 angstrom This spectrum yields 2.97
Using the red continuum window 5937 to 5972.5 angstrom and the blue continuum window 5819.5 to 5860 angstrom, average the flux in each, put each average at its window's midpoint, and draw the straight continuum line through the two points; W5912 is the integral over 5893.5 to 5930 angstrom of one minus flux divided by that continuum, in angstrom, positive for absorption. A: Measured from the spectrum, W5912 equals 2.4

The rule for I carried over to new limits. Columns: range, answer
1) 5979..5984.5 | 3.31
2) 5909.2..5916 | 3.19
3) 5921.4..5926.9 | 3.47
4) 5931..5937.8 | 3.29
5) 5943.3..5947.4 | 3.39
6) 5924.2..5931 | 2.79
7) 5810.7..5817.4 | 3.38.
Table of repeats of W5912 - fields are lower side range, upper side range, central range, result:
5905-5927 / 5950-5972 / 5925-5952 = 0.88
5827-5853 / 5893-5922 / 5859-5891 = -1.10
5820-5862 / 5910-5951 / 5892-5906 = 1.59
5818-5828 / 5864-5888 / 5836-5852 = 0.56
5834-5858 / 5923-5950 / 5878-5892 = 0.94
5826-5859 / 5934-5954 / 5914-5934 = 1.40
